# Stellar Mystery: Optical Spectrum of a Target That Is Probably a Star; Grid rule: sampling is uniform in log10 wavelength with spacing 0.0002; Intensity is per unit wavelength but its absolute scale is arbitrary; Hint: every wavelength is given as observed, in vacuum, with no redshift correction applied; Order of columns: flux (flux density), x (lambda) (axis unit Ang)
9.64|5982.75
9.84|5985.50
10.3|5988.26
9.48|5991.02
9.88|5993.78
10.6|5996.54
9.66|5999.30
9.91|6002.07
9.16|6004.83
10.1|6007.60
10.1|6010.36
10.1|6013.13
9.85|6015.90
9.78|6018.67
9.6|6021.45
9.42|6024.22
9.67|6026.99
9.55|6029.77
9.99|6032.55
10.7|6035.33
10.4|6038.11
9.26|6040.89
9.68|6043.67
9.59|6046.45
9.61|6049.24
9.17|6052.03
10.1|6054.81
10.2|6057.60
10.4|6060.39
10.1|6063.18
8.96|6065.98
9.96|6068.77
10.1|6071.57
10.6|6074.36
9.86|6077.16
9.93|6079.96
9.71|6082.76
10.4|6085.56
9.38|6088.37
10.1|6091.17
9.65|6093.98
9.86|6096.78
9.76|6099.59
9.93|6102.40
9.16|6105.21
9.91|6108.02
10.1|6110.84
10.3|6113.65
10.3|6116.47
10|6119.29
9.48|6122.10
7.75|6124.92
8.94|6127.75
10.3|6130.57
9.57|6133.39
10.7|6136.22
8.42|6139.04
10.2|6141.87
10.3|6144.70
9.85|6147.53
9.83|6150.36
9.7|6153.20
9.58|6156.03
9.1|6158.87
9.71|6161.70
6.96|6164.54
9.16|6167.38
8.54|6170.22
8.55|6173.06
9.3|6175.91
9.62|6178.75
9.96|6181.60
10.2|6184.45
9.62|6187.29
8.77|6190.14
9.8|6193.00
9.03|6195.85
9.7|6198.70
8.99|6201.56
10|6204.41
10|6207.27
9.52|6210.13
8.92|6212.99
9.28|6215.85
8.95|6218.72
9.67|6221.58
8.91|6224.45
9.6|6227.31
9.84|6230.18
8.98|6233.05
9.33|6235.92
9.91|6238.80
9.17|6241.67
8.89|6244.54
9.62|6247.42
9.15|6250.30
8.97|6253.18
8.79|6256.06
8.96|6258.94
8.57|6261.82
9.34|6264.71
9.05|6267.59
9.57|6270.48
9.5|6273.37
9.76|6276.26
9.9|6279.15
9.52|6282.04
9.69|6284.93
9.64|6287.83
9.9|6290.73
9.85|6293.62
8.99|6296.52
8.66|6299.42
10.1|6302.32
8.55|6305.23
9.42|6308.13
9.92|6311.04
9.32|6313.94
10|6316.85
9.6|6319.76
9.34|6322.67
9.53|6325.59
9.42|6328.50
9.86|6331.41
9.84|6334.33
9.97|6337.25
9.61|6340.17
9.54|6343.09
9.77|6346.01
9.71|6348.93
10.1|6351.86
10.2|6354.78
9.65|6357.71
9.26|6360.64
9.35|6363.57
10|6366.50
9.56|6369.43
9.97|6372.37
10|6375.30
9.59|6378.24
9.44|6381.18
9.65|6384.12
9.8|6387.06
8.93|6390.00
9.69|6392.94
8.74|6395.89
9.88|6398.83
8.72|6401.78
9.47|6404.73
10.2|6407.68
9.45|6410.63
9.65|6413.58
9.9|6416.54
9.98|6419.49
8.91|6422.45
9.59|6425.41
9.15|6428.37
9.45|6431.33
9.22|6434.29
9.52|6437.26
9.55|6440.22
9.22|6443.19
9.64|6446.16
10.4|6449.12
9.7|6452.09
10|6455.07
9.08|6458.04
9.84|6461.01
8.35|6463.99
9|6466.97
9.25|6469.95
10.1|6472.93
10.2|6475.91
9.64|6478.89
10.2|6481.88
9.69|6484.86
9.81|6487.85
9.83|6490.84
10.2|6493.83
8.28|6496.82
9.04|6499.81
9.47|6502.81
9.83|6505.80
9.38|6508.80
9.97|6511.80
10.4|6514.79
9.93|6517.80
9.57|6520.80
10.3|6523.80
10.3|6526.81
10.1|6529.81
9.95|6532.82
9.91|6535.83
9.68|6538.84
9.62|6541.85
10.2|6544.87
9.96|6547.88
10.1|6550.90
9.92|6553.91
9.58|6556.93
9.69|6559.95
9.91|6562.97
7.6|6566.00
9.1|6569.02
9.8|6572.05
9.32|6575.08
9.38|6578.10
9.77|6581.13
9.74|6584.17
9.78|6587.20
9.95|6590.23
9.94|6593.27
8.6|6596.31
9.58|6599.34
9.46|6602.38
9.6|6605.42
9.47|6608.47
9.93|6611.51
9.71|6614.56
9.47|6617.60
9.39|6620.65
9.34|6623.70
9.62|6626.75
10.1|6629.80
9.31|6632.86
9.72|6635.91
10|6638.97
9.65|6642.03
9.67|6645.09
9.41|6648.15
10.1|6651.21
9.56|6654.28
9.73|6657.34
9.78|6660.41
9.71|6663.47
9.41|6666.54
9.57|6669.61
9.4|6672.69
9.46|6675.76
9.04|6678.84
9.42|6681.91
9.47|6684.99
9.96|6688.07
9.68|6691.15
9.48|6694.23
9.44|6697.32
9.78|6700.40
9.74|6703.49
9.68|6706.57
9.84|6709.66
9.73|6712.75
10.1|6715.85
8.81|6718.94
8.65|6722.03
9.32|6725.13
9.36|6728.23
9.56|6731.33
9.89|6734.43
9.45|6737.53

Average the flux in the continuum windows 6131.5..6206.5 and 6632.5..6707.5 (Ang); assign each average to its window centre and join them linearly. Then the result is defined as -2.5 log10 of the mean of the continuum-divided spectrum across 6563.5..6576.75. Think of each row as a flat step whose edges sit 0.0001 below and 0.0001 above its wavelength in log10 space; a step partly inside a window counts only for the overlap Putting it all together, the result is 0.06 mag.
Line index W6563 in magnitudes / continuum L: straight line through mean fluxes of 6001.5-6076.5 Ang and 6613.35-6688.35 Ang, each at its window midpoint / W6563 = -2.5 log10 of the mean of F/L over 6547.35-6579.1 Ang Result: 0.018 mag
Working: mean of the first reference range 9.85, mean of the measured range 9.48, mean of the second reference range 9.59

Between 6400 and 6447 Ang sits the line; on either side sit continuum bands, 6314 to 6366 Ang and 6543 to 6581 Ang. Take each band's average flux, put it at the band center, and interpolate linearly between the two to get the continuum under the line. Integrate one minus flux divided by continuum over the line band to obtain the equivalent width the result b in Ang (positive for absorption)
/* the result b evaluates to 0.8 Ang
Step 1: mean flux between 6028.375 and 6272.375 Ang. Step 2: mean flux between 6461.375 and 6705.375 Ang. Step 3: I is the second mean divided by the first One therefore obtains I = 1.01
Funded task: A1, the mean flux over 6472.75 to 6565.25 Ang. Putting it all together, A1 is 9.81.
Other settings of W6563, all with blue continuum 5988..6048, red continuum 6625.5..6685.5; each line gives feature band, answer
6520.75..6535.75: -0.05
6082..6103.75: 0.00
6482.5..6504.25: 0.02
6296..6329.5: 0.04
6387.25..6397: 0.06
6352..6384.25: 0.00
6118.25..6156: 0.02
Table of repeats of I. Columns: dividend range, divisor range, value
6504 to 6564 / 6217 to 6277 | 1.07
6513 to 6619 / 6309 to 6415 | 1.01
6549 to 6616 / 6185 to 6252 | 1.02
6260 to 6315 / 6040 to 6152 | 0.96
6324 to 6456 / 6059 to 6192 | 1.00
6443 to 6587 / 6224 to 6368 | 1.02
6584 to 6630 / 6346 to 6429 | 1.00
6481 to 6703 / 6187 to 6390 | 1.02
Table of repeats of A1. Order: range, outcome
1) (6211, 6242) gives 9.33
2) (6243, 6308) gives 9.32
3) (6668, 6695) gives 9.5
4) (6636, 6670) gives 9.7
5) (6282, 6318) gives 9.5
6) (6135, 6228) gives 9.4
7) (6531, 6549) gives 9.89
